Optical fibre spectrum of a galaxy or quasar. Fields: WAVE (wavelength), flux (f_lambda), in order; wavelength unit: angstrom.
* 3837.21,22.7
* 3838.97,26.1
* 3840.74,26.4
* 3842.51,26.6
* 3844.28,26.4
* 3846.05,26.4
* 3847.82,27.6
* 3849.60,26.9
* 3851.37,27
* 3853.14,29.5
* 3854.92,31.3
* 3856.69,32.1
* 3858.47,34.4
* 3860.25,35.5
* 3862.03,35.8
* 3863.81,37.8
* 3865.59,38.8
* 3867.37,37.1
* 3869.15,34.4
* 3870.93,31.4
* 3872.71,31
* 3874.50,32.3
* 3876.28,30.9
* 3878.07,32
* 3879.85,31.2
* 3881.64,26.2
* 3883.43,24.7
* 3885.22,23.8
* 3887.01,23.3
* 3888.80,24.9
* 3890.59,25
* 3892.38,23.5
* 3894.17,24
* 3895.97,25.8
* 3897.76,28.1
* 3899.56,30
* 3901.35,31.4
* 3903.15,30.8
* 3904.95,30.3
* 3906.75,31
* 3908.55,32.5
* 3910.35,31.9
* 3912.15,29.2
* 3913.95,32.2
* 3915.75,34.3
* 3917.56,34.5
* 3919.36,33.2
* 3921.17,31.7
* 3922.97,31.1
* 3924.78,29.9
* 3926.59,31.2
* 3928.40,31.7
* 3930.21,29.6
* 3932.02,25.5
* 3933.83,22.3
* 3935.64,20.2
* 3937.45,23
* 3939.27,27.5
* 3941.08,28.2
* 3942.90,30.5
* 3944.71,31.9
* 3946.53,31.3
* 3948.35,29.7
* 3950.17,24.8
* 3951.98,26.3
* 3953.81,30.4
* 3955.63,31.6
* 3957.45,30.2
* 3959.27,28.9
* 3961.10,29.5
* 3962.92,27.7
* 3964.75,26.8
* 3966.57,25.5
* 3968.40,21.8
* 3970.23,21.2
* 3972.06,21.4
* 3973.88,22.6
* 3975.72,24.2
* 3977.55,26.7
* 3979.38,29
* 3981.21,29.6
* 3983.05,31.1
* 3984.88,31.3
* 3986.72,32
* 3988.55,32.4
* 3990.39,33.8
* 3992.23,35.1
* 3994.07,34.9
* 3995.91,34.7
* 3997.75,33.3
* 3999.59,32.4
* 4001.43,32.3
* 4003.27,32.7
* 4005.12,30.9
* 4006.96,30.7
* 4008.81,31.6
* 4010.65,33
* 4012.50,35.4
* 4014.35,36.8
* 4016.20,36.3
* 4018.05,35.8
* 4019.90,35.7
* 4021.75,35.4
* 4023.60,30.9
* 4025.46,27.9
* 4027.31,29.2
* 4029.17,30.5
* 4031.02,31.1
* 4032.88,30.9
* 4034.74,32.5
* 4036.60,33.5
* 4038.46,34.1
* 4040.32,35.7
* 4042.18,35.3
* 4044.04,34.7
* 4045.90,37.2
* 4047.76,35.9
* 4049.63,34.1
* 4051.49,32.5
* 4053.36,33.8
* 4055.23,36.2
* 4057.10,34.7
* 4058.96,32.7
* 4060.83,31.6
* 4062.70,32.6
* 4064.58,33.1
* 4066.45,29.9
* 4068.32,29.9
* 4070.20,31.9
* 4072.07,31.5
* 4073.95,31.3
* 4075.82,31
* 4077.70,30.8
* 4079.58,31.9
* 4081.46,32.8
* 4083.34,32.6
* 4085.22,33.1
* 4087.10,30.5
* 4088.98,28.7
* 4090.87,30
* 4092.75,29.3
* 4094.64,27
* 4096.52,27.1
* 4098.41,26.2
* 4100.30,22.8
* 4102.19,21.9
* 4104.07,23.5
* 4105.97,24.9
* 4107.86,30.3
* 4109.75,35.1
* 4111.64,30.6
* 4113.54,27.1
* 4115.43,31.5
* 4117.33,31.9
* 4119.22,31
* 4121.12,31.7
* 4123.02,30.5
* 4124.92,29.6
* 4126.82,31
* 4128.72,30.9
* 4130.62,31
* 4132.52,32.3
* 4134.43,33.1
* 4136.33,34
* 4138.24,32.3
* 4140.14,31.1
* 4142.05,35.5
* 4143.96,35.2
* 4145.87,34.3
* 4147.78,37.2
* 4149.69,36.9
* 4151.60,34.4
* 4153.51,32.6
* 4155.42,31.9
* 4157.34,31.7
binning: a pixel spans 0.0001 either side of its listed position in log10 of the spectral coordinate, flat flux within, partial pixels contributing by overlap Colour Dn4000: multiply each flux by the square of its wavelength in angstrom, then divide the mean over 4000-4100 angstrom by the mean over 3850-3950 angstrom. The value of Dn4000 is 1.2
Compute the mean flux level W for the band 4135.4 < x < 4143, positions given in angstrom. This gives 33.2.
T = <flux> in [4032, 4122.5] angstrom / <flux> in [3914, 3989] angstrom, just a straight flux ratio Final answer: 1.10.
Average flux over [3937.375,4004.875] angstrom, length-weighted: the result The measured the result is 29.2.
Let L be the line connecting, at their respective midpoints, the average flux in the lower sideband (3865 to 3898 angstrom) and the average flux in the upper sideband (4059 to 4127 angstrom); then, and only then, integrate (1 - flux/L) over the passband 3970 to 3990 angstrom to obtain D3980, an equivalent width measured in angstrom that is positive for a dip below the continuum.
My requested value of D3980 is 1.0 angstrom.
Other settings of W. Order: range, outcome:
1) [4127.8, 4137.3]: 32.3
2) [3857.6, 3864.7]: 35.8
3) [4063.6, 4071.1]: 31.2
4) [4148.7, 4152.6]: 35.7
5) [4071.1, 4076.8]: 31.3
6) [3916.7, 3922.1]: 33.1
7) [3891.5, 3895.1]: 23.7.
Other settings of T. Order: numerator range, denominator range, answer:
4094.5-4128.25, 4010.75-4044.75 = 0.86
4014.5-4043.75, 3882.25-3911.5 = 1.20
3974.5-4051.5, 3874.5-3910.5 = 1.16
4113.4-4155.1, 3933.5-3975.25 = 1.22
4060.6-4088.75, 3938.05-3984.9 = 1.14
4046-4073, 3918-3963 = 1.15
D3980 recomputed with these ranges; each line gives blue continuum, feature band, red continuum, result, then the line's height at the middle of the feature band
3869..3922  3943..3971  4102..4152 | 1.9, 30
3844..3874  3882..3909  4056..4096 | 4.0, 31.9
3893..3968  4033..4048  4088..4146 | -2.5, 29.6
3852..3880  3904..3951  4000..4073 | 5.3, 33.3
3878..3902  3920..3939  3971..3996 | 0.1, 27.8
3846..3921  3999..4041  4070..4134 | -3.9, 30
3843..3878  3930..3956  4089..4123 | 2.8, 30.7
